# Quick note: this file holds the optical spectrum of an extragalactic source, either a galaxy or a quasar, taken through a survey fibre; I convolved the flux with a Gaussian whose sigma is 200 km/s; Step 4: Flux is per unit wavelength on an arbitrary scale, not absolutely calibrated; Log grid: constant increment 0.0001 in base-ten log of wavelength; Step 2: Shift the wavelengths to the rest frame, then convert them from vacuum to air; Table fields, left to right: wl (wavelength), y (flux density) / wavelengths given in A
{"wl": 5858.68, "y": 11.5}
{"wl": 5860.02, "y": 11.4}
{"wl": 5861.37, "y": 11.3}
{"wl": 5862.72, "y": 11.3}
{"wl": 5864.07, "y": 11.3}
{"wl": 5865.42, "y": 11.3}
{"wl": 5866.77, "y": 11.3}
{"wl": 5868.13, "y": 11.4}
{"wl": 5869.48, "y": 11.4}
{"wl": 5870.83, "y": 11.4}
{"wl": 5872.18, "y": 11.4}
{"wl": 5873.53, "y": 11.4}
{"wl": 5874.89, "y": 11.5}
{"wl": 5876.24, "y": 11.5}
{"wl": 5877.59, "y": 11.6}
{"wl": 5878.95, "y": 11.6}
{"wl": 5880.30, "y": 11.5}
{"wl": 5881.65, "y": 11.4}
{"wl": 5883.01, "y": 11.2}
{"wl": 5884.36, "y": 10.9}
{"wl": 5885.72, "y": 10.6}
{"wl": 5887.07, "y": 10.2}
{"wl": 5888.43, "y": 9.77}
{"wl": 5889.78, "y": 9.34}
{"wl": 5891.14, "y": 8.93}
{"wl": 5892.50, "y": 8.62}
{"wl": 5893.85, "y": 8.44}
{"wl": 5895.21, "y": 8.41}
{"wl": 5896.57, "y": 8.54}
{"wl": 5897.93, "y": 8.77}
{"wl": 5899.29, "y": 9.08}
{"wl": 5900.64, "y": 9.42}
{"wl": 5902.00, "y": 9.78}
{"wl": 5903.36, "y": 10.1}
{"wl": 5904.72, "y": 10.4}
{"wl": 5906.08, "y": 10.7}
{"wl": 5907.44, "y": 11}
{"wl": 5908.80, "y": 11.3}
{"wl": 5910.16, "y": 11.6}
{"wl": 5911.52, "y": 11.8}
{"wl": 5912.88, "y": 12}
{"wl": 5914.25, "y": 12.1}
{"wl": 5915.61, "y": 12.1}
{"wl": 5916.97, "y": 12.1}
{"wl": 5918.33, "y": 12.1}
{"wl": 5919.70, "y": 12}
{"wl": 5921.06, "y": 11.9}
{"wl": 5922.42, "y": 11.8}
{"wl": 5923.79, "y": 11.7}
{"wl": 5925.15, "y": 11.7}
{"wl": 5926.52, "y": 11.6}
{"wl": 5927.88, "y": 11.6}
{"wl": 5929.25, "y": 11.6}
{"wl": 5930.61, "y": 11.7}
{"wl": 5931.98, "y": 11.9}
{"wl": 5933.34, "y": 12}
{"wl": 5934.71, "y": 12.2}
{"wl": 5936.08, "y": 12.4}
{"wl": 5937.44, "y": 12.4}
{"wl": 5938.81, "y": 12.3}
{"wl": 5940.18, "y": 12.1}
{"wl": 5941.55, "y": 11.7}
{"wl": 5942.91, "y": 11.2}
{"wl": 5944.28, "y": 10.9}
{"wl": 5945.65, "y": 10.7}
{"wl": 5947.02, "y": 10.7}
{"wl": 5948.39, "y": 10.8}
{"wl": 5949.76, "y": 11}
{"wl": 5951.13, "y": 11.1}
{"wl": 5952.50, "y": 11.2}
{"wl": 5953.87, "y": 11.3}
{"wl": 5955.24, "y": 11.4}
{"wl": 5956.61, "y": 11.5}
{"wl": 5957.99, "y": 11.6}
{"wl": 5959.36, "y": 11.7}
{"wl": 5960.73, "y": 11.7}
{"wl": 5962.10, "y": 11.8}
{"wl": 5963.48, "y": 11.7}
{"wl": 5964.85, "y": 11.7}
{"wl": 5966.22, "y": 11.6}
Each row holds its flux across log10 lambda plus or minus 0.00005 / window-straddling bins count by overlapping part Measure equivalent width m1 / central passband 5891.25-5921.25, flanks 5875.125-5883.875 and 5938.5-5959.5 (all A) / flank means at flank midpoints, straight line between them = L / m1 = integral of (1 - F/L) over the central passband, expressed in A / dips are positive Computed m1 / 2.3 A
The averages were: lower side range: 11.5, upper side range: 11.3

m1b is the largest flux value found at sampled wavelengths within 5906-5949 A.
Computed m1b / 12.4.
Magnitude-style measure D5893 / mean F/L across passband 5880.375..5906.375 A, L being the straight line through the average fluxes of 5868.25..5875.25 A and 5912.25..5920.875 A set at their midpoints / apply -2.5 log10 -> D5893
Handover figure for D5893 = 0.20 mag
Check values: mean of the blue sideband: 11.4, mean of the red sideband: 12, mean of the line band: 9.74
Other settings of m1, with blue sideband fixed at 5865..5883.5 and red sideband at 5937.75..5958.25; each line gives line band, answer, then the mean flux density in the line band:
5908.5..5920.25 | -0.58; 11.9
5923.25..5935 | -0.44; 11.8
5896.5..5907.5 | 1.57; 9.75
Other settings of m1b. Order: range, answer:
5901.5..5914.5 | 12.1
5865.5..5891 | 11.6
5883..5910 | 11.3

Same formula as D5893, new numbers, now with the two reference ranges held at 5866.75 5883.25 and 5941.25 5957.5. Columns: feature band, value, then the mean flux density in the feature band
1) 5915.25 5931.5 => -0.06 mag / 11.8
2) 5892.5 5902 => 0.27 mag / 8.84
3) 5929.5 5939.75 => -0.09 mag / 12.1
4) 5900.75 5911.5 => 0.06 mag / 10.7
